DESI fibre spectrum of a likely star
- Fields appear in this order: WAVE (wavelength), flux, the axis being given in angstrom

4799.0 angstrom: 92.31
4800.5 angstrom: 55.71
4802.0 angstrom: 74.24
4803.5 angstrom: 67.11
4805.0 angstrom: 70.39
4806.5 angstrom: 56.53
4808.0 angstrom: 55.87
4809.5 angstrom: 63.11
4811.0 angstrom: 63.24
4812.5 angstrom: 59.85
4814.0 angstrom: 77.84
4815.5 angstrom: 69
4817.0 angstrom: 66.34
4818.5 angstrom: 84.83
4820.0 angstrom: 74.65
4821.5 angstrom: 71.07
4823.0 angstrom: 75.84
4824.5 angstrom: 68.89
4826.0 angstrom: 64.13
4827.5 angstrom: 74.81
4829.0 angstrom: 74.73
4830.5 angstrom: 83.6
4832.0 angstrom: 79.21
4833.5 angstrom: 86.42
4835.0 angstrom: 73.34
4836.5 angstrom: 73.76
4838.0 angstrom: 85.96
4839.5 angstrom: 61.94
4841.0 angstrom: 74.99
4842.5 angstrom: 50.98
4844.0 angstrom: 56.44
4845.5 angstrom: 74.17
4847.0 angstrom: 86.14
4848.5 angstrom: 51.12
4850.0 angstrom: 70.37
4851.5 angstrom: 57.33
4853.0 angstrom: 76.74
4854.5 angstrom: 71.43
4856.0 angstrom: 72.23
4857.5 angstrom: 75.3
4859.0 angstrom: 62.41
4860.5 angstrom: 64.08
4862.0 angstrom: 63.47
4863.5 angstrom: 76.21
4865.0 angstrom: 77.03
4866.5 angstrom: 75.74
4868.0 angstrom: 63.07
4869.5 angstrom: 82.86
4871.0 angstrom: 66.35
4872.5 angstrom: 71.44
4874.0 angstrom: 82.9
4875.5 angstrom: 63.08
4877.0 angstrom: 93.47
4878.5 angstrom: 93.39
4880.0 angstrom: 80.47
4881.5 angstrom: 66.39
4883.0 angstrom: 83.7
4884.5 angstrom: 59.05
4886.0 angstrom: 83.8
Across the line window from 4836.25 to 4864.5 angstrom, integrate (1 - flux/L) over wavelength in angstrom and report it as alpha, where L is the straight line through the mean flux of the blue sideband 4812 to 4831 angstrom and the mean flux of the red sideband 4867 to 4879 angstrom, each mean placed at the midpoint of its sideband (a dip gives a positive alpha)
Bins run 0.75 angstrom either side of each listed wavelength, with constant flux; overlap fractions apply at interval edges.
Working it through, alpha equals 2.4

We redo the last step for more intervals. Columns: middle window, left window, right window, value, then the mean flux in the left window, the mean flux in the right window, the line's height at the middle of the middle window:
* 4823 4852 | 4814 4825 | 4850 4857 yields 0.11 angstrom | 73.4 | 69.7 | 71.5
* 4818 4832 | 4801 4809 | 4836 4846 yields -1.75 angstrom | 64.5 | 68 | 66.5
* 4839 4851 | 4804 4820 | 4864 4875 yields 0.91 angstrom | 67.1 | 74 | 71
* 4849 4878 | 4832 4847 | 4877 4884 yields 2.16 angstrom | 72.1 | 81.5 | 77.6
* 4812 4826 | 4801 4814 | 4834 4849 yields -1.20 angstrom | 64.4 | 69.5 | 66.1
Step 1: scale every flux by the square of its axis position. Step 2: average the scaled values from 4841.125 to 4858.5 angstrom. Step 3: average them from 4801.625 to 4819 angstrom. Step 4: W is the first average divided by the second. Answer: 1.03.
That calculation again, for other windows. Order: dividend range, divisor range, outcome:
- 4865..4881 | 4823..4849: 1.09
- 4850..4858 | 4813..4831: 0.97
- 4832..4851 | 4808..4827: 1.03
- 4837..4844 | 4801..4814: 1.06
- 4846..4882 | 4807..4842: 1.03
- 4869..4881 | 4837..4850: 1.18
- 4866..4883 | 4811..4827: 1.11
